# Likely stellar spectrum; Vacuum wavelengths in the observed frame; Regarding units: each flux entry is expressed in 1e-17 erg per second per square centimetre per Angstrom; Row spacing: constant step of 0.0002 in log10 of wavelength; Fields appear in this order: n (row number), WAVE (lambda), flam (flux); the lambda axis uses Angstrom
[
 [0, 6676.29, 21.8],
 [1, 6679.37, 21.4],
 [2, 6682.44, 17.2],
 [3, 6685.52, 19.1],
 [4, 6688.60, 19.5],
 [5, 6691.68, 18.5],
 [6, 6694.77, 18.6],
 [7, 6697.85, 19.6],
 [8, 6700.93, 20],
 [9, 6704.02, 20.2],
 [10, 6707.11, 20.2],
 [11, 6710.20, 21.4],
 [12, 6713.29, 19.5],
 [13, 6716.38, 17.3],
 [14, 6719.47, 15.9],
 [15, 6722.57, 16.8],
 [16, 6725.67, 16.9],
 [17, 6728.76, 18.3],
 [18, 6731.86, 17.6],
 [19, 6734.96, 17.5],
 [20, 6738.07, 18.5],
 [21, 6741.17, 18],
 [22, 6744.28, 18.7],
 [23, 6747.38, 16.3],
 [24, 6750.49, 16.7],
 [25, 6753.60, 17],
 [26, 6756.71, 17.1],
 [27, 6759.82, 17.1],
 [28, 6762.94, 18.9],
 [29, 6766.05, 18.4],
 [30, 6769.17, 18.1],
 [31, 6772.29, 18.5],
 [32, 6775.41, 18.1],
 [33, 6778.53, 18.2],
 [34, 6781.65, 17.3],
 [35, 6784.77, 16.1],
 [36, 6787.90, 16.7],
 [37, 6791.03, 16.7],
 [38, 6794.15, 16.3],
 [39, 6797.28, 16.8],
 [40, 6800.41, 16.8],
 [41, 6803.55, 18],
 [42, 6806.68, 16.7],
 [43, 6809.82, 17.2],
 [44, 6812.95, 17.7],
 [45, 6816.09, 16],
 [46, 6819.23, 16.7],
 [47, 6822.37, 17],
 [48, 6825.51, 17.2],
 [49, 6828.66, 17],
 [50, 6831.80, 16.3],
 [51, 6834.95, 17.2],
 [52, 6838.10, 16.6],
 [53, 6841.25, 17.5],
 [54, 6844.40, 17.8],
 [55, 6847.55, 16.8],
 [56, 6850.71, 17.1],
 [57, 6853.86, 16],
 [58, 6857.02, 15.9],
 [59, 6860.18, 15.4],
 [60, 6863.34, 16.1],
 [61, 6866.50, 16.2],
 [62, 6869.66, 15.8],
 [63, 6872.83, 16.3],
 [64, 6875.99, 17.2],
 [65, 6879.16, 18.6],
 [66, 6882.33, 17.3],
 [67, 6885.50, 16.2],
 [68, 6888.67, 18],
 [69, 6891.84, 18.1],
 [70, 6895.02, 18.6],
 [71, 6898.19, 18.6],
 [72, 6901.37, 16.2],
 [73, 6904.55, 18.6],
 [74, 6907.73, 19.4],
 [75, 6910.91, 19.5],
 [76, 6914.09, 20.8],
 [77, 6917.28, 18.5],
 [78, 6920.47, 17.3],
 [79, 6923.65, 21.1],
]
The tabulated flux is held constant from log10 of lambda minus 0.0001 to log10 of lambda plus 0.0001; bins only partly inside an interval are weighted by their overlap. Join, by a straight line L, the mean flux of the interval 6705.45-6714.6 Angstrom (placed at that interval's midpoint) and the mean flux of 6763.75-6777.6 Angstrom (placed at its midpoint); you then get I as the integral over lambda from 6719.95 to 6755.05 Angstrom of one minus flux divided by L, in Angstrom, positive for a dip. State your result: 3.6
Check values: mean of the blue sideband 20.4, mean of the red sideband 18.3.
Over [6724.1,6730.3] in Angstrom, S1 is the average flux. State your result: 17.6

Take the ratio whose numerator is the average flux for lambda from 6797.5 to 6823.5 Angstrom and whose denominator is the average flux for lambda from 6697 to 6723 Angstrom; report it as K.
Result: 0.9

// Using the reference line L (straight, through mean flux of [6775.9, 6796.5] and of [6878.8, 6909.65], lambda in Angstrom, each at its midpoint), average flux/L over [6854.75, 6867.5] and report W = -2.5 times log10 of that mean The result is 0.11 mag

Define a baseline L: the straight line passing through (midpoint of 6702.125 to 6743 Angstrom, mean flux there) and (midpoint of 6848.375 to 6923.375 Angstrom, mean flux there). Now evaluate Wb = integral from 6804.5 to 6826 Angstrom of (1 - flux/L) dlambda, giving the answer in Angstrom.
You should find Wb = 1.12 Angstrom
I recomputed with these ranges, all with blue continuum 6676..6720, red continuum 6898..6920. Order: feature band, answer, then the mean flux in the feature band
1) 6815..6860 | 5.19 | 16.8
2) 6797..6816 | 1.90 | 17.1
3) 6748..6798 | 4.63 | 17.4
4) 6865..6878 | 1.65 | 16.4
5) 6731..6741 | 0.70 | 17.9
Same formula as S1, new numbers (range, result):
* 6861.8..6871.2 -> 16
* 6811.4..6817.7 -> 16.8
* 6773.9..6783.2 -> 17.9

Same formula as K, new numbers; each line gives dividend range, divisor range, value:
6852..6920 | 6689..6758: 0.96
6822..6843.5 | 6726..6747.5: 0.95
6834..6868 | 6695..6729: 0.88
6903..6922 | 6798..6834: 1.12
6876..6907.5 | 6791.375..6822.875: 1.05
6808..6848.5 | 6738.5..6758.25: 0.98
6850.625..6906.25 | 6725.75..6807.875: 0.97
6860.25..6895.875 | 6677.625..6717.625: 0.88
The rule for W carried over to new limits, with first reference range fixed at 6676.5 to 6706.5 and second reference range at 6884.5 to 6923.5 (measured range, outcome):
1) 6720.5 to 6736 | 0.11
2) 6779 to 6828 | 0.12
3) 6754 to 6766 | 0.08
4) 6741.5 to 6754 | 0.12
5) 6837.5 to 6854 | 0.10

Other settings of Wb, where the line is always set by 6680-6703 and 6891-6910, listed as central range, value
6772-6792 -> 1.5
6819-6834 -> 1.4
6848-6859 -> 1.3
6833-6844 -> 0.8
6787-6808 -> 2.0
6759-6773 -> 0.4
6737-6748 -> 0.5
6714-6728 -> 1.5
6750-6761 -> 1.1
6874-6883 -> 0.3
